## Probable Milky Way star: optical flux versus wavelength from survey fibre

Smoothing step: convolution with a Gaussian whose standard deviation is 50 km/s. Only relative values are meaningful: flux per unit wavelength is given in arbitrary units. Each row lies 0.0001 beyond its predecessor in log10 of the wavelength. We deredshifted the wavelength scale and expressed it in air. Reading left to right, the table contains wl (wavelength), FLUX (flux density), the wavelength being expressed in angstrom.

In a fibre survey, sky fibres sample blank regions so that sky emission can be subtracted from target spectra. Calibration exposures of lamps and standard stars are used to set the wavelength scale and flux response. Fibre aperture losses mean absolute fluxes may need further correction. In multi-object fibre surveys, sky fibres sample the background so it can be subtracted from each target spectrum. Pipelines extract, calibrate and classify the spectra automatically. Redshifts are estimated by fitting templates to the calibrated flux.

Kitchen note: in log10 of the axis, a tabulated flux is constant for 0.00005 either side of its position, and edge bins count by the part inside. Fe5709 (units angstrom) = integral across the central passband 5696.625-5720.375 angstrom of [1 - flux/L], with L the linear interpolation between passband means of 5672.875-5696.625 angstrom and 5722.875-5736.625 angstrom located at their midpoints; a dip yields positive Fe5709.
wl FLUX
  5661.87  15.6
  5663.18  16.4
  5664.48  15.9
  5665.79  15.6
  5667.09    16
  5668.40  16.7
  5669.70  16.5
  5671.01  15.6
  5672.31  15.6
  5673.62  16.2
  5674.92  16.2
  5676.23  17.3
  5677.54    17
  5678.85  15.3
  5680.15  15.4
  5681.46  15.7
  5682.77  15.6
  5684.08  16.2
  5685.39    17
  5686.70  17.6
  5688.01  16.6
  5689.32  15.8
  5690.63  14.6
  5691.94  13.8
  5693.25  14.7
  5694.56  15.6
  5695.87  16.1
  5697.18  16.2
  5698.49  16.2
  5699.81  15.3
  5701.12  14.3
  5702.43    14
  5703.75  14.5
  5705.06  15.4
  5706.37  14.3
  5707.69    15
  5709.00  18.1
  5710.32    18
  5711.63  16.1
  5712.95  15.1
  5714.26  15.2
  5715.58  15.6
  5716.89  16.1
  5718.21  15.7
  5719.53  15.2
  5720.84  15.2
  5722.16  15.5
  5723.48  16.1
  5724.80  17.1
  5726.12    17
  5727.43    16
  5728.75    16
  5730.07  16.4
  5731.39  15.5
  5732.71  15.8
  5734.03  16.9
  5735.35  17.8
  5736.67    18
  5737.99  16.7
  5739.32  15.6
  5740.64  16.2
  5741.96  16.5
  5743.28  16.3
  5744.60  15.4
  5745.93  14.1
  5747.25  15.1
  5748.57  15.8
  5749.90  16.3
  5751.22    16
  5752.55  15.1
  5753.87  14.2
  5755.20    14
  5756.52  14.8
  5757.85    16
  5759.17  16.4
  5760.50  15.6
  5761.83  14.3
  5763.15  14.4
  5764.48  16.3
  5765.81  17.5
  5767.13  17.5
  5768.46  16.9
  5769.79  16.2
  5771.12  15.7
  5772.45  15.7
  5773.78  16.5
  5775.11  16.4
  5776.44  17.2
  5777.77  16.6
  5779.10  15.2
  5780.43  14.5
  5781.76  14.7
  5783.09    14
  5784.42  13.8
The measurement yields 1.0 angstrom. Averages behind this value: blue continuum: 15.9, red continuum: 16.5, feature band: 15.6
